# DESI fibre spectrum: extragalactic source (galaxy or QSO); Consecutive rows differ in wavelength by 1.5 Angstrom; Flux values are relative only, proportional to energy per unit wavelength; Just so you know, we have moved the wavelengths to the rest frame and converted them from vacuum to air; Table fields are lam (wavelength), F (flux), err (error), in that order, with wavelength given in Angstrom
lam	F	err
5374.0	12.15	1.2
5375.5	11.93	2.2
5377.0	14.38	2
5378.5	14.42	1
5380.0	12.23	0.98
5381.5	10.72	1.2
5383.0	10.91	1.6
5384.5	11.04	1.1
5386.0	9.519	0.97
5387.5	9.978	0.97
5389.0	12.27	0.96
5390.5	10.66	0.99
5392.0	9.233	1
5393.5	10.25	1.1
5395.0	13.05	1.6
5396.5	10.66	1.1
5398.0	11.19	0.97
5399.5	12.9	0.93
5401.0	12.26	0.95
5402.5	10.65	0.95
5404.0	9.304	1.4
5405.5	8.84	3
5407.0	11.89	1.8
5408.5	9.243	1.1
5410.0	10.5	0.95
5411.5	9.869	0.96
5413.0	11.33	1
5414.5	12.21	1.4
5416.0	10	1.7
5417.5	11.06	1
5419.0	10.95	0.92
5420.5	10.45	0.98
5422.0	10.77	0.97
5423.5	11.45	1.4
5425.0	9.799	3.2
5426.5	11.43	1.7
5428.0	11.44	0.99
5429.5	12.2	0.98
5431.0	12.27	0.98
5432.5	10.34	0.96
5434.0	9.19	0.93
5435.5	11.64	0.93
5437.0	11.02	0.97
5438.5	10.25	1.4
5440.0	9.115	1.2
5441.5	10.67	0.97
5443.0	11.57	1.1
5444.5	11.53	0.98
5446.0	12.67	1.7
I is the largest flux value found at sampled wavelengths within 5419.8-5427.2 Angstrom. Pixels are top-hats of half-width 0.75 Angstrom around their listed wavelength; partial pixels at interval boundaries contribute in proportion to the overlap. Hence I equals 11.45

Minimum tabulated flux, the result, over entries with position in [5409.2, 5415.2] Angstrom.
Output 9.869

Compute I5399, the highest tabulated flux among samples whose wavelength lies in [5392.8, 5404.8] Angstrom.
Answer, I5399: 13.05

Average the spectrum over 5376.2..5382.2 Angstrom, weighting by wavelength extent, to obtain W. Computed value 12.9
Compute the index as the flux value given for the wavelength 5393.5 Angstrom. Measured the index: 10.25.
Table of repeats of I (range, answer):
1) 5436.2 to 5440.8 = 11.02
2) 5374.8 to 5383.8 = 14.42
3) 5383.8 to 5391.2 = 12.27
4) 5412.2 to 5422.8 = 12.21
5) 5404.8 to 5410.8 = 11.89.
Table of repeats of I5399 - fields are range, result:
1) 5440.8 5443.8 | 11.57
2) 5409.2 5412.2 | 10.5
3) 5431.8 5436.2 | 11.64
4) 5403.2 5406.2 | 9.304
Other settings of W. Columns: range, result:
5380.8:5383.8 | 10.8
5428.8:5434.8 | 11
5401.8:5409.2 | 9.99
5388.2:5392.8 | 10.7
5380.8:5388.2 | 10.4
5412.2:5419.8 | 11.1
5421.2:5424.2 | 11.1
